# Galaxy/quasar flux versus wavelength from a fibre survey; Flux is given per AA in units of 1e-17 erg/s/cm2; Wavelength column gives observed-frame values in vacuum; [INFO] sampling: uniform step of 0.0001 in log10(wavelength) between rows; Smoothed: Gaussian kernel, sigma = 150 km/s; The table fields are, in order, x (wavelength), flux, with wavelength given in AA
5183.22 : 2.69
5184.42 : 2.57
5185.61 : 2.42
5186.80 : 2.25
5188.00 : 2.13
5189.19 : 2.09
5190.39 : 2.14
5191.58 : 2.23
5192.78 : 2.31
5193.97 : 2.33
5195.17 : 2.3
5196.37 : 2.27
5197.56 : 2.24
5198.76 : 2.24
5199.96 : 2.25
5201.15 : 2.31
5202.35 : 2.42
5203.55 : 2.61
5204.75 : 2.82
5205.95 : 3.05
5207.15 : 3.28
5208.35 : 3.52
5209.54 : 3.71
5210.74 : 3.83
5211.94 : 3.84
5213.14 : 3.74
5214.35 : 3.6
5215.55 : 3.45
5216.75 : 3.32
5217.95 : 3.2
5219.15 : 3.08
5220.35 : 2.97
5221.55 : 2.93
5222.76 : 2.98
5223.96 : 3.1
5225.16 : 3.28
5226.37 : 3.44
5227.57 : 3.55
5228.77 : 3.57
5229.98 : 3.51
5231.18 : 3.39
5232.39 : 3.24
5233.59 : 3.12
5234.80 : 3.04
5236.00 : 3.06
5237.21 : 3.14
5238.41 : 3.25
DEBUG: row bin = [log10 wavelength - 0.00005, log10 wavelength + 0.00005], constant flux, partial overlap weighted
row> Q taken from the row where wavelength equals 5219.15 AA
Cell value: 3.08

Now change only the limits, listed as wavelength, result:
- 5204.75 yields 2.82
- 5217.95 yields 3.2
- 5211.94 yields 3.84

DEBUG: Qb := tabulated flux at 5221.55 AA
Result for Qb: 2.93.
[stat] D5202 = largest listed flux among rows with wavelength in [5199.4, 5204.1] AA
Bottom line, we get 2.61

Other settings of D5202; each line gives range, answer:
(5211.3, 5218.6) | 3.84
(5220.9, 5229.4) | 3.57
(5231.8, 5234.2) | 3.24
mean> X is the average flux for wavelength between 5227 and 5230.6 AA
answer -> 3.54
